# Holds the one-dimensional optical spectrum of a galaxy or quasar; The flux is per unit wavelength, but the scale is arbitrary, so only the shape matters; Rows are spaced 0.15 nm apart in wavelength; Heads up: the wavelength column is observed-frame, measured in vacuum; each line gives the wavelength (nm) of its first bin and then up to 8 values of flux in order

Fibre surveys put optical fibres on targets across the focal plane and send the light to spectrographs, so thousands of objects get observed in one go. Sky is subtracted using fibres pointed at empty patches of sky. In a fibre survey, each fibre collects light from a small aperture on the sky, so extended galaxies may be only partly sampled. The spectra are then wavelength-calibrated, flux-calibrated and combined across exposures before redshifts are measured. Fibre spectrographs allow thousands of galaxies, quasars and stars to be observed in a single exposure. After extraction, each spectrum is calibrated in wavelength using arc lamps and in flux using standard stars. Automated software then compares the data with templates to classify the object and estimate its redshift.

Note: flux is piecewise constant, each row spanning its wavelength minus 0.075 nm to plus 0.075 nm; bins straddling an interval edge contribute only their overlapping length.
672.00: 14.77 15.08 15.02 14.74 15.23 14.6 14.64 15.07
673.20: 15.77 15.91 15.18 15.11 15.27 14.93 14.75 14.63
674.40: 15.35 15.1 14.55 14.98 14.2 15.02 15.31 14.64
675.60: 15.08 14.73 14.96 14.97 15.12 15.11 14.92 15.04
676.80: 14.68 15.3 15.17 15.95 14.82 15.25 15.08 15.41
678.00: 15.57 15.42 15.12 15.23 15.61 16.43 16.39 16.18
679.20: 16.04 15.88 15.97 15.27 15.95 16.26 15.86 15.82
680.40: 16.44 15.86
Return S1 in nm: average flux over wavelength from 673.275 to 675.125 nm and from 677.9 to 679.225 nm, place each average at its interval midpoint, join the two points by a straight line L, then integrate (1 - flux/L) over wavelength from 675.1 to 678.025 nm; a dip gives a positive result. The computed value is 0.06 nm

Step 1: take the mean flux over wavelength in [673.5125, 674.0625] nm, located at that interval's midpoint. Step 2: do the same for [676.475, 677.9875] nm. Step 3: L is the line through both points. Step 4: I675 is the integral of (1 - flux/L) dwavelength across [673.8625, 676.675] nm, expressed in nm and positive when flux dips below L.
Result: 0.04 nm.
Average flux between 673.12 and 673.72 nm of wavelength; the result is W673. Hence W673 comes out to 15.5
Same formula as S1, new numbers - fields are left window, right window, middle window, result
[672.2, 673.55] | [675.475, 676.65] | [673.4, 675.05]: 0.01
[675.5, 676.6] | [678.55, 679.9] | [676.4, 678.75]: 0.03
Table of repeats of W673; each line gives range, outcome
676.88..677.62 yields 15.3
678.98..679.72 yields 15.9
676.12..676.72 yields 15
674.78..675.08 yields 14.6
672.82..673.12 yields 14.8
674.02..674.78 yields 14.9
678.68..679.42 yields 16.2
